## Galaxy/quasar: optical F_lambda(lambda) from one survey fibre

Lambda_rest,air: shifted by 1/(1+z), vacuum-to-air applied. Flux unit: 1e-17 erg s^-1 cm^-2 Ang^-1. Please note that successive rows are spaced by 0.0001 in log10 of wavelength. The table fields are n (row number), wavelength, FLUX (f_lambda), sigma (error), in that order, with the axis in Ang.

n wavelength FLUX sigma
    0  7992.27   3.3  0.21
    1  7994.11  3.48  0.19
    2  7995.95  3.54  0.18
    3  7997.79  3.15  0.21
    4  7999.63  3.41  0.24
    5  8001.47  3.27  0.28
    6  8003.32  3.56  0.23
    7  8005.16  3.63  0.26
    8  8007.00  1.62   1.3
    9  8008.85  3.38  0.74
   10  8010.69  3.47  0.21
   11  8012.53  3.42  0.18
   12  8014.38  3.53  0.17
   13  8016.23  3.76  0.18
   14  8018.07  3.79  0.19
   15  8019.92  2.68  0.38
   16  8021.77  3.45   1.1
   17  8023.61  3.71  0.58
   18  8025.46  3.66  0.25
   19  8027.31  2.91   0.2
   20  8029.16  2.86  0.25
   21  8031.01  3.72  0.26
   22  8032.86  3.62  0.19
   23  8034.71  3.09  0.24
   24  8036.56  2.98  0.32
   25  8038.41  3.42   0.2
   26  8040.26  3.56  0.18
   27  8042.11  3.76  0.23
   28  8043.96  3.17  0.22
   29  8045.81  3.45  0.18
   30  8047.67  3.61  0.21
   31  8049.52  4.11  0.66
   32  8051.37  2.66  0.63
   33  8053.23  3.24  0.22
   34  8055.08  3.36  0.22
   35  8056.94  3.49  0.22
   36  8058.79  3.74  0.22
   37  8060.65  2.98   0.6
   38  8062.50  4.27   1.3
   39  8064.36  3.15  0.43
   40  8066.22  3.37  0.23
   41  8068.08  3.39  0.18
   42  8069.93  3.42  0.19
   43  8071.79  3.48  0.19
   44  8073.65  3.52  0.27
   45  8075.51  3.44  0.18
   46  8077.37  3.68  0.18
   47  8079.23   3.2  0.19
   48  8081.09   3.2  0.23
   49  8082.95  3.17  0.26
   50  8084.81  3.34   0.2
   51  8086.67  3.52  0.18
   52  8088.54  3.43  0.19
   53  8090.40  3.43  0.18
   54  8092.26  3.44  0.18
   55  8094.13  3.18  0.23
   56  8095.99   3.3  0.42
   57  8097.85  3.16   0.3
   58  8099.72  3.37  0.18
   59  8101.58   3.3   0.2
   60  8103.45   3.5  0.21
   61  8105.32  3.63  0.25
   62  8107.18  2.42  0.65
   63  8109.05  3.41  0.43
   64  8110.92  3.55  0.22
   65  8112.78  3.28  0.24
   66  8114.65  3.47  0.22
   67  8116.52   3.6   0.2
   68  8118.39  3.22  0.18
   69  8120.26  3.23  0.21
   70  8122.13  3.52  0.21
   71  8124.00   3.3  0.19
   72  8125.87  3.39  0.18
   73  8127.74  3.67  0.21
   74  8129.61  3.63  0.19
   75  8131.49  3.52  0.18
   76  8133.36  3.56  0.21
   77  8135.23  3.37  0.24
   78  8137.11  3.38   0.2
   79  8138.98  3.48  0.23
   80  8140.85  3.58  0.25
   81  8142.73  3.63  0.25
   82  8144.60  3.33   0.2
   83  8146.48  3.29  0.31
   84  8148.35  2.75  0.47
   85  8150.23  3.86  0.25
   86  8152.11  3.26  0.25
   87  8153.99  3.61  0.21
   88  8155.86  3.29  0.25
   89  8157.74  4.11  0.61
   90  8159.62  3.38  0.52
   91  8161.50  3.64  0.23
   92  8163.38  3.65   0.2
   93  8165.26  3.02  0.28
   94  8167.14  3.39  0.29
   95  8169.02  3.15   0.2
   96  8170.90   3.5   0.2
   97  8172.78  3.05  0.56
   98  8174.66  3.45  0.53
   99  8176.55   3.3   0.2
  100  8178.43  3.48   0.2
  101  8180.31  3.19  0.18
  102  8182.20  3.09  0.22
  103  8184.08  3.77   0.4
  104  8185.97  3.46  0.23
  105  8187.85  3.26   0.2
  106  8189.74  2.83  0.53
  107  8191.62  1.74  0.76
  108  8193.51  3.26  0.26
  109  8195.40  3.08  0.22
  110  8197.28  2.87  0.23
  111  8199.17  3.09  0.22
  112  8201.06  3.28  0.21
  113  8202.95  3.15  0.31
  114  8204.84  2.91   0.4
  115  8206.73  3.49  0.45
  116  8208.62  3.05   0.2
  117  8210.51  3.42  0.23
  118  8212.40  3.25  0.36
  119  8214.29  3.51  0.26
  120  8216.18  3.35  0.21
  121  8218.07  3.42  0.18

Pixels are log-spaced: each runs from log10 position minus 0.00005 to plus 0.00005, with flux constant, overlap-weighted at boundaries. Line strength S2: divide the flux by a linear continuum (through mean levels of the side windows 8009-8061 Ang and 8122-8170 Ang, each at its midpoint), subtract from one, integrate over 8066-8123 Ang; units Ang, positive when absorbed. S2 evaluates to 1.2 Ang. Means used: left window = 3.4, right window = 3.45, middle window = 3.36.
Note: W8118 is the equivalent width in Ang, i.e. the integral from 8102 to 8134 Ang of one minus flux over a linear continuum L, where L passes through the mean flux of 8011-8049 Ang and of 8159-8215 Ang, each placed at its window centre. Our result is -0.9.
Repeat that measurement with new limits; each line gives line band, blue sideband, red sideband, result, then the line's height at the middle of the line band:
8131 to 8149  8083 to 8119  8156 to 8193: -0.45 Ang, 3.31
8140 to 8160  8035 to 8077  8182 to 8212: -1.52 Ang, 3.22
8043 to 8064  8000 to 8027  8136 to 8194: -0.72 Ang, 3.34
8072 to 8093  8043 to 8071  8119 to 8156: 0.19 Ang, 3.43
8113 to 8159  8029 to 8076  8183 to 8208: -3.23 Ang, 3.23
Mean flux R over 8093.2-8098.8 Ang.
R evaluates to 3.22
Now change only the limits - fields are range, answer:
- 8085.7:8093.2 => 3.45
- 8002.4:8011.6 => 3.13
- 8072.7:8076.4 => 3.48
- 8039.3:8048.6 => 3.51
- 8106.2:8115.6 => 3.23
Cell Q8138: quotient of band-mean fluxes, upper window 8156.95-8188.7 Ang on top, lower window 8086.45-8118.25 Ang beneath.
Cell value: 1.0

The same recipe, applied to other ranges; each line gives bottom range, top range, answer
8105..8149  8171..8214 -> 0.94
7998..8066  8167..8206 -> 0.94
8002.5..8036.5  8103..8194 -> 1.01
